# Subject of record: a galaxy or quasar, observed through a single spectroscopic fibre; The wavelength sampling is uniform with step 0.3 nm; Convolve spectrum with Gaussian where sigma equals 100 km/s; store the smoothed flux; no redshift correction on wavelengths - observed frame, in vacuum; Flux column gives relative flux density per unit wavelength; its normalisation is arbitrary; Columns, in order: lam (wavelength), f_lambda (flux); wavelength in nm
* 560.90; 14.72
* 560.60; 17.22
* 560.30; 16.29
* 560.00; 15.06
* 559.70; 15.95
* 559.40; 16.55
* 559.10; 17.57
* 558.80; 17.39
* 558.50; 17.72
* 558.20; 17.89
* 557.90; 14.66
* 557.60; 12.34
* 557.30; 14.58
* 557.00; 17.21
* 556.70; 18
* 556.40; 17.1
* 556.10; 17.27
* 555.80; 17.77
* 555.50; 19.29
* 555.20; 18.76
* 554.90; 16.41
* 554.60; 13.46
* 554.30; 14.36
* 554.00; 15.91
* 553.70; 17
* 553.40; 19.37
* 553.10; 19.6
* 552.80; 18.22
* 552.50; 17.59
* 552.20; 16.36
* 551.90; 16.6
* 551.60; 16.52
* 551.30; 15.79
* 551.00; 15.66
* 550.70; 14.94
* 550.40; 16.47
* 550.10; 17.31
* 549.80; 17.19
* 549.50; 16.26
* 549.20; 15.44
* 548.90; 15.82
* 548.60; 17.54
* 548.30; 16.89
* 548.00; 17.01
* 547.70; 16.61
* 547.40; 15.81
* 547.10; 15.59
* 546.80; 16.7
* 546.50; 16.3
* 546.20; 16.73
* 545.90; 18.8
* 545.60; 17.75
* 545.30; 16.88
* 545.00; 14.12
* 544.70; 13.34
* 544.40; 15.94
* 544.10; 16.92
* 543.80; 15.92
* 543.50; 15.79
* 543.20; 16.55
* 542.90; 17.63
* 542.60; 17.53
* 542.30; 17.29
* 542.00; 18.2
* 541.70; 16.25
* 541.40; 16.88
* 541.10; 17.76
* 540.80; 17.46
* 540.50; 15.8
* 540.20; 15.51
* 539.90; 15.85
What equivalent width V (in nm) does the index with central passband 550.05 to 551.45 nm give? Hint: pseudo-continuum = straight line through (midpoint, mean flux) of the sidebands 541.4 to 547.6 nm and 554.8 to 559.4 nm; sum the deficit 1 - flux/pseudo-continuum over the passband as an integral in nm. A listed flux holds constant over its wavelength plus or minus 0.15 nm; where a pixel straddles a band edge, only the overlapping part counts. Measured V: 0.06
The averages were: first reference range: 16.5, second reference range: 16.9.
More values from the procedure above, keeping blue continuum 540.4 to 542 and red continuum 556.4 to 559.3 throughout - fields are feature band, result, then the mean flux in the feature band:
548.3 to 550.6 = 0.02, 16.6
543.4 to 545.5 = 0.16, 15.6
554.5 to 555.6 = -0.04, 17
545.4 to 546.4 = -0.05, 17.6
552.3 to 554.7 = -0.06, 17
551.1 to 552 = 0.02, 16.3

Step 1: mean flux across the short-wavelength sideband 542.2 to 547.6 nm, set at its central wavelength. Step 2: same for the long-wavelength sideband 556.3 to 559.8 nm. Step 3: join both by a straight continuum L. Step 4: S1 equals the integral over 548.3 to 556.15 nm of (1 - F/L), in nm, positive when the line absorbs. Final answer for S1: -0.19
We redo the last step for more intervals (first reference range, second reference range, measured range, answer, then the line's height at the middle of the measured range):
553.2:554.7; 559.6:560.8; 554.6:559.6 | -0.20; 16.2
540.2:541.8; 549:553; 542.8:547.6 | 0.10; 16.6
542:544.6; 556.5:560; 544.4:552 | 0.12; 16.6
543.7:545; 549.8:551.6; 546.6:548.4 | -0.08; 15.8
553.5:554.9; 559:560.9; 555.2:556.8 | -0.23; 15.7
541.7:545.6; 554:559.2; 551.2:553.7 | -0.15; 16.5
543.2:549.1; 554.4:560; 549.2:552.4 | 0.03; 16.4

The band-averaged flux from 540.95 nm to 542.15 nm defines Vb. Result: 17.3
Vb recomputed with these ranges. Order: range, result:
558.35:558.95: 17.6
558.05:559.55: 17.4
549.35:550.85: 16.4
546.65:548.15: 16.3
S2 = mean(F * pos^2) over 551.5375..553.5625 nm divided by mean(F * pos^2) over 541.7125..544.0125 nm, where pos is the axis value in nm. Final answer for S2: 1.09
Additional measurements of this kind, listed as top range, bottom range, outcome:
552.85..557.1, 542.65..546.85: 1.09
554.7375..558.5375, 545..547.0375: 1.03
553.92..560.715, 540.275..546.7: 1.04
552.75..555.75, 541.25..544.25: 1.06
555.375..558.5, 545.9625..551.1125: 1.05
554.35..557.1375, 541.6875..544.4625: 1.07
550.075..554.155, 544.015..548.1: 1.06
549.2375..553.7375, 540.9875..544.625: 1.04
